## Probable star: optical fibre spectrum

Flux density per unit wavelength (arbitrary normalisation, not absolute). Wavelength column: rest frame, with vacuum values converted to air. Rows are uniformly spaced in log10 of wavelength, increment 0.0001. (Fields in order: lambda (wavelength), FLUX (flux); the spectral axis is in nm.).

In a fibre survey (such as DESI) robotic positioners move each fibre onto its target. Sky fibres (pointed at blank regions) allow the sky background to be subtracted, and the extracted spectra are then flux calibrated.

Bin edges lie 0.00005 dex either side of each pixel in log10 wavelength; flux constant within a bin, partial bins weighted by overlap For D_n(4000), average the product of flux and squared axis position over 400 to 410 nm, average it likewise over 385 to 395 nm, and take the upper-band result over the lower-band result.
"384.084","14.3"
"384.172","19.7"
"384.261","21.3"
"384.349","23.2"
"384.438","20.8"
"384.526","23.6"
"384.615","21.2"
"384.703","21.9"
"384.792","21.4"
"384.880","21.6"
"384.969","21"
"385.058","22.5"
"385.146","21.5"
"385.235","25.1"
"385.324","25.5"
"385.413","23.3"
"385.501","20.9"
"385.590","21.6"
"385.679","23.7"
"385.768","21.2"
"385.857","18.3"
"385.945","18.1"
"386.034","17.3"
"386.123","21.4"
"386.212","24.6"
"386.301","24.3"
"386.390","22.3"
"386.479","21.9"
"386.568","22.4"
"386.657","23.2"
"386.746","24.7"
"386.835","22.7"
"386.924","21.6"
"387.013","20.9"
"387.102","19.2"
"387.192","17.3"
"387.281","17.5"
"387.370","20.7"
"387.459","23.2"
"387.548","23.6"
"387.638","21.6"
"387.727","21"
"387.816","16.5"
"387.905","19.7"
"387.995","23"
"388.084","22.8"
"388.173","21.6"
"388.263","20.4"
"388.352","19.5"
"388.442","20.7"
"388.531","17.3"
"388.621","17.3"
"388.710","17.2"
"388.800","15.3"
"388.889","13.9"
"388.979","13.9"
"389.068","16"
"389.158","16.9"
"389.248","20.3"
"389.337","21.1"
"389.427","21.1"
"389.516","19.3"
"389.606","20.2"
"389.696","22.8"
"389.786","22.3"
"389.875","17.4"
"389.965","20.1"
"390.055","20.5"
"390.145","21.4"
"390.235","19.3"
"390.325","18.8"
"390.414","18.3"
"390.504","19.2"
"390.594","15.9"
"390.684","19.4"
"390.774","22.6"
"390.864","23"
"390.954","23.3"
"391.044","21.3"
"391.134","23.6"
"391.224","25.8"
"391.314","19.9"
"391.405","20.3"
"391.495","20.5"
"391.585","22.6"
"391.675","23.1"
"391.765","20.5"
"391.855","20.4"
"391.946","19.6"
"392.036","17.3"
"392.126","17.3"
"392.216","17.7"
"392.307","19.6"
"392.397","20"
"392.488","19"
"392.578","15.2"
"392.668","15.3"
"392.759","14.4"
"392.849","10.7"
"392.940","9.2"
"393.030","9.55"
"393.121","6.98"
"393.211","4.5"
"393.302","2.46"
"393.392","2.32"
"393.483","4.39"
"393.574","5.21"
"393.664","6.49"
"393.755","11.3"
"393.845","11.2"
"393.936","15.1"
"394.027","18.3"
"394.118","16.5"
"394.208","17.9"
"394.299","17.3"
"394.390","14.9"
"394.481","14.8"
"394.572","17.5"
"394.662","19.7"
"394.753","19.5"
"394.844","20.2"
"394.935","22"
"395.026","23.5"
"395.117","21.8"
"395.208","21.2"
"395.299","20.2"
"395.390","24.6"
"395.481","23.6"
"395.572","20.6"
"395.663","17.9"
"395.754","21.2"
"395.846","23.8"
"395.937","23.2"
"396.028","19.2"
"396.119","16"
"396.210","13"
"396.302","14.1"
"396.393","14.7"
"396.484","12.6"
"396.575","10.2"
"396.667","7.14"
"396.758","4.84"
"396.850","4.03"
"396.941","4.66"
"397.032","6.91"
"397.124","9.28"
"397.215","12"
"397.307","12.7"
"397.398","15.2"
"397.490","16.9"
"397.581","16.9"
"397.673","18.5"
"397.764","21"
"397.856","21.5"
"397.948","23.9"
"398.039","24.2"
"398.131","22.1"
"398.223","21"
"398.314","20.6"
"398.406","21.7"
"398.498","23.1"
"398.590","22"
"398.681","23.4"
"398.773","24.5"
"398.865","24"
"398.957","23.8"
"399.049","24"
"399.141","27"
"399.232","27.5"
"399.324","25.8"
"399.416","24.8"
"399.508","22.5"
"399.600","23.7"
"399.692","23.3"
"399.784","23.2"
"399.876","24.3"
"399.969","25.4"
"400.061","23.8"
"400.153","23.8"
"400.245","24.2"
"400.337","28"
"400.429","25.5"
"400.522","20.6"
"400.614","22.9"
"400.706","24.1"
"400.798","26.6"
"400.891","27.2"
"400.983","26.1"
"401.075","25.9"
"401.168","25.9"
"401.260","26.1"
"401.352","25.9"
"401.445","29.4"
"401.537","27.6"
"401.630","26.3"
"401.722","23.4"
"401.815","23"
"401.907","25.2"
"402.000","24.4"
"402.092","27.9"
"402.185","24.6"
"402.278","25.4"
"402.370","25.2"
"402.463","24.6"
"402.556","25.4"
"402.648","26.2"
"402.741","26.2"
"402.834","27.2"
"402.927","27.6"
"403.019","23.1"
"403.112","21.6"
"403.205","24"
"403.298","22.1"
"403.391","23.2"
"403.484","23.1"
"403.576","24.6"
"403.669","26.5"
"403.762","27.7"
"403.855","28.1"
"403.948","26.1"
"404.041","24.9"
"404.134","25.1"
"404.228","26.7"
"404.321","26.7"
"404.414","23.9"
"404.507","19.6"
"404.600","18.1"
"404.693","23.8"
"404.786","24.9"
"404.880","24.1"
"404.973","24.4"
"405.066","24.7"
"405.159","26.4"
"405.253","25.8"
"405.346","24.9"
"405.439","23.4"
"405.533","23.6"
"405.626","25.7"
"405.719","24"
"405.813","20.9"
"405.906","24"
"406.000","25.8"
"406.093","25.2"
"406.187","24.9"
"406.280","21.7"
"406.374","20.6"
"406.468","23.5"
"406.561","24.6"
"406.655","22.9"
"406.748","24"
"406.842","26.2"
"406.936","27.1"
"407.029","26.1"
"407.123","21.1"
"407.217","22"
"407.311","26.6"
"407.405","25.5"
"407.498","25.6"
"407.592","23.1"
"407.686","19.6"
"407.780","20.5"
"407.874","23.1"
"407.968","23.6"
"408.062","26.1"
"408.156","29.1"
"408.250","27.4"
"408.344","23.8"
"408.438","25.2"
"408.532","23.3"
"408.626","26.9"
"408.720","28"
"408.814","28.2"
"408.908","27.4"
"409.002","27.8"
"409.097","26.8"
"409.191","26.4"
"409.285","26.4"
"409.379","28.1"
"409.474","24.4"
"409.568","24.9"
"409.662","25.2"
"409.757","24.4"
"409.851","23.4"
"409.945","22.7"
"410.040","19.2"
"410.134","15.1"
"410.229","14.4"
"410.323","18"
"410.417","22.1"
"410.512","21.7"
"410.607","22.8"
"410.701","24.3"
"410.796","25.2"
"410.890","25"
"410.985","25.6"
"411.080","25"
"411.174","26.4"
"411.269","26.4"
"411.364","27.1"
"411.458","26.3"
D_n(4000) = 1.45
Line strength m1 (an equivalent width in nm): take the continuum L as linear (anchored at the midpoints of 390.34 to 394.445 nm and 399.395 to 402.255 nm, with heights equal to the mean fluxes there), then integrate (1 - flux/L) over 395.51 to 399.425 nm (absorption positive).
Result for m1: 0.62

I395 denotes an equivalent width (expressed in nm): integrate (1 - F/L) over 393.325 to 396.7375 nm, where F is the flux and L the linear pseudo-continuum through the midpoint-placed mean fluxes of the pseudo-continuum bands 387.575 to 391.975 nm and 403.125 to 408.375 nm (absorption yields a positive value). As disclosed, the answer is 0.84 nm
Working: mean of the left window 20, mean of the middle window 16.1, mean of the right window 24.3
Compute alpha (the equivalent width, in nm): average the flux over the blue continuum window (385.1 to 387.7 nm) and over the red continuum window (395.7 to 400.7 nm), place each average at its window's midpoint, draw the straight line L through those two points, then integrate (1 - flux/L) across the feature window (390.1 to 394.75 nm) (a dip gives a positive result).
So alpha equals 0.98 nm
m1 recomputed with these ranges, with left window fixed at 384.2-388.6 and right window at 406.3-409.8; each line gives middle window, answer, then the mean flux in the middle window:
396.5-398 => 0.667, 12.9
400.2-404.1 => -0.214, 25.3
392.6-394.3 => 0.920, 10.4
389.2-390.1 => 0.059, 20.5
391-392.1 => 0.054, 21.2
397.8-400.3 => -0.019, 23.7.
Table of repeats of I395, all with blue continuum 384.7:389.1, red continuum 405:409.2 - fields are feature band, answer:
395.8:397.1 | 0.59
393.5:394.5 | 0.40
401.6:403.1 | -0.09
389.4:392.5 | 0.16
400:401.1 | -0.07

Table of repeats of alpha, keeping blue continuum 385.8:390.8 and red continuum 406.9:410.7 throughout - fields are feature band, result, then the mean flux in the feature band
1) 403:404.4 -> -0.113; 24.9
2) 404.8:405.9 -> -0.046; 24.4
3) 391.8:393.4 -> 0.546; 13.7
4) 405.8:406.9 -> -0.011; 23.8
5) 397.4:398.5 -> 0.064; 20.6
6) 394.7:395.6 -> -0.016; 21.7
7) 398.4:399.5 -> -0.111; 24.3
